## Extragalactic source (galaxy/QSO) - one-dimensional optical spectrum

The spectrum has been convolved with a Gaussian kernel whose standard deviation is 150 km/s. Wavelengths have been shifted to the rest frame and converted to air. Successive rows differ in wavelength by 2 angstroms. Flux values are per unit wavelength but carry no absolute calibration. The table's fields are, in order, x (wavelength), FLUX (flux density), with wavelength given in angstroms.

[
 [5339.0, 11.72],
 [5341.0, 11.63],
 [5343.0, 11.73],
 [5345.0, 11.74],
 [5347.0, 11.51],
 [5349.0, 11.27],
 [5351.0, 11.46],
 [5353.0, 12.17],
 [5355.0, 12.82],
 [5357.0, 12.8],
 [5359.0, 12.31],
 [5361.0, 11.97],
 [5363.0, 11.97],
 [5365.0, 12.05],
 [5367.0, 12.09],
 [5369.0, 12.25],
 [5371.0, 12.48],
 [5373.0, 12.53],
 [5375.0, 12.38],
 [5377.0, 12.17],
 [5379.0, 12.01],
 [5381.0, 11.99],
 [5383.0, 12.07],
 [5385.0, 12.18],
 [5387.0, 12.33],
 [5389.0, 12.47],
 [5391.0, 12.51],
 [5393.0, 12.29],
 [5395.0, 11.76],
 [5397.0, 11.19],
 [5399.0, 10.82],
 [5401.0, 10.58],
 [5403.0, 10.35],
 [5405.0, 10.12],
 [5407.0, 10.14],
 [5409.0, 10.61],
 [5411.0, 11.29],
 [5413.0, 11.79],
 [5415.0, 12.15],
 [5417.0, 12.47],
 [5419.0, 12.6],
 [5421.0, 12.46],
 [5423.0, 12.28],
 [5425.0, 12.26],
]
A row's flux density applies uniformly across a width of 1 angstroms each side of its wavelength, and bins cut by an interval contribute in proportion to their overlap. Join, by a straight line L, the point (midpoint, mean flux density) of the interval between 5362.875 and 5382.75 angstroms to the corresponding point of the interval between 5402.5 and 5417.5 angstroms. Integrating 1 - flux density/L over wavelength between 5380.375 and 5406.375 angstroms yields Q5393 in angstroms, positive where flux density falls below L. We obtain 0.1 angstroms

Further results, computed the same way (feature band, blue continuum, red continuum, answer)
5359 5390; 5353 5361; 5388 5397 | 0.3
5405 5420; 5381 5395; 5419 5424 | 1.1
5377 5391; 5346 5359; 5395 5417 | -0.9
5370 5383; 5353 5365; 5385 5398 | 0.0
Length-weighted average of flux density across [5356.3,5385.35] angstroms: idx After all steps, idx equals 12.2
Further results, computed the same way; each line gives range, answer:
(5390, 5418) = 11.3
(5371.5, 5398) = 12.2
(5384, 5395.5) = 12.3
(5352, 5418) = 11.9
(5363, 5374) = 12.3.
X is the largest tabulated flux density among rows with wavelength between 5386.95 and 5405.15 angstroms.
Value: 12.51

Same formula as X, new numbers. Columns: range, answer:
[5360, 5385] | 12.53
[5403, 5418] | 12.47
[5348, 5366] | 12.82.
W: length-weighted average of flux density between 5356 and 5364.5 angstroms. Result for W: 12.2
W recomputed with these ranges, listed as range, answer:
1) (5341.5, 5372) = 12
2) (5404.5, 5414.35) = 10.9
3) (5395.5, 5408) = 10.6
